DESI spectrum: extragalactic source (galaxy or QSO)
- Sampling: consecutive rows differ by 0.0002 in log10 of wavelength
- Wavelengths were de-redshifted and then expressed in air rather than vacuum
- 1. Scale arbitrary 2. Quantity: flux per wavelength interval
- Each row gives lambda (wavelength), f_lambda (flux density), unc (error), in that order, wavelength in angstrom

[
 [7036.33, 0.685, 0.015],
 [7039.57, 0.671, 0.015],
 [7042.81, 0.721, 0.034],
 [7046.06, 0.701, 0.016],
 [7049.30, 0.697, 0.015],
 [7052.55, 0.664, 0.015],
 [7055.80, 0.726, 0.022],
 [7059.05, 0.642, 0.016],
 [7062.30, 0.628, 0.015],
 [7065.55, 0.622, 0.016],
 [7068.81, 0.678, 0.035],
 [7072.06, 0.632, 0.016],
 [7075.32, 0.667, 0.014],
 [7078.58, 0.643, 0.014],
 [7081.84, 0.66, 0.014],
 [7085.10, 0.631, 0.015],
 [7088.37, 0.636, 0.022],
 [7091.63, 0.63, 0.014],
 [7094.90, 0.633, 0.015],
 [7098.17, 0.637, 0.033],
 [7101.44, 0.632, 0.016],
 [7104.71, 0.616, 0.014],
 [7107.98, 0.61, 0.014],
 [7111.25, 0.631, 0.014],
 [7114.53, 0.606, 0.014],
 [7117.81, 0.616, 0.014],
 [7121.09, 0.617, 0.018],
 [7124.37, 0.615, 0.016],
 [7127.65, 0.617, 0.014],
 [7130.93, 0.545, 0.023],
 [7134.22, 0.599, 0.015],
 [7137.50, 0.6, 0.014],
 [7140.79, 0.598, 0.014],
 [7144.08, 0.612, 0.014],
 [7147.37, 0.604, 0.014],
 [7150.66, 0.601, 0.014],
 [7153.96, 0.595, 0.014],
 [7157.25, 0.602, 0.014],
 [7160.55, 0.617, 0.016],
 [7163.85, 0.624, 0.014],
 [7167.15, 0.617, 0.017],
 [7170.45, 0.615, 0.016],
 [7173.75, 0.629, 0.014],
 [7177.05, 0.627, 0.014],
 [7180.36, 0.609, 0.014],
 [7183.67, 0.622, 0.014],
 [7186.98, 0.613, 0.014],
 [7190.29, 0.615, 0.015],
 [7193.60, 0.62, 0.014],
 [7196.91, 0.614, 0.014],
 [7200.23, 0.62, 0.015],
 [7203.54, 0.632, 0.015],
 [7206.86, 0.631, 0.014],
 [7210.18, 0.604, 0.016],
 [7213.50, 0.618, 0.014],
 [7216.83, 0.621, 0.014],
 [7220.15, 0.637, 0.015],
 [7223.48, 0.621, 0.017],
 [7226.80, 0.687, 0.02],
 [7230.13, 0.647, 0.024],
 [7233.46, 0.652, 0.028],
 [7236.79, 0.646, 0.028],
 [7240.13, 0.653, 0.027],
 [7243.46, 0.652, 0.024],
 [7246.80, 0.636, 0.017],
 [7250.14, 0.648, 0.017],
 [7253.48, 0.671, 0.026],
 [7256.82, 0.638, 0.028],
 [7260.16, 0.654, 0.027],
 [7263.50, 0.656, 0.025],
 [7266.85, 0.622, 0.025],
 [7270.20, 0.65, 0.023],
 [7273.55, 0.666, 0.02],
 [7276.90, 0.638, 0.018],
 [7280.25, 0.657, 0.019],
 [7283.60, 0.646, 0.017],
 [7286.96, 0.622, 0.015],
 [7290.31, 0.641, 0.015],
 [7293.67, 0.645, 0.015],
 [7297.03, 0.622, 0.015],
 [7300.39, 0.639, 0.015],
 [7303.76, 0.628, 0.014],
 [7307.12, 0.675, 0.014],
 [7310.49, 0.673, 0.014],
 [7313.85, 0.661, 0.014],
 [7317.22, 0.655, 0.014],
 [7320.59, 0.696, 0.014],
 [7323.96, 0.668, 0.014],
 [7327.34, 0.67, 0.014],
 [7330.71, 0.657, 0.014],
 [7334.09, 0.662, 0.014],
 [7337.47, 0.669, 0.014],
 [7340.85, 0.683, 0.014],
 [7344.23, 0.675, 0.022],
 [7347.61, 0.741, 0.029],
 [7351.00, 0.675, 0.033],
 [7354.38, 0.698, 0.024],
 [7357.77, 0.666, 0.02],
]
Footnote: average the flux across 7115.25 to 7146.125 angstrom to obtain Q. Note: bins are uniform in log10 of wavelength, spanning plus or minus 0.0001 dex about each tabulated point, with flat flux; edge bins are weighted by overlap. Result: 0.602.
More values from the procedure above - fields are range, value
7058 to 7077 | 0.645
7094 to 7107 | 0.628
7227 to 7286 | 0.649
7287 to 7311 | 0.643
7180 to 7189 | 0.615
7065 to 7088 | 0.648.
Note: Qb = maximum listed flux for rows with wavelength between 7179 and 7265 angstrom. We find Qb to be 0.687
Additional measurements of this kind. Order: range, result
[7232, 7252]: 0.653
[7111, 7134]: 0.631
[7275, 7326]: 0.696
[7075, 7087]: 0.667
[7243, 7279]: 0.671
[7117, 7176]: 0.629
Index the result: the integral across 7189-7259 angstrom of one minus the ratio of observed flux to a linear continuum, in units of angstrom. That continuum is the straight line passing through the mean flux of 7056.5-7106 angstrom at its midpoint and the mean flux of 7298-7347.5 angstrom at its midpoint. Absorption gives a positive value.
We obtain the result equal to 2.10 angstrom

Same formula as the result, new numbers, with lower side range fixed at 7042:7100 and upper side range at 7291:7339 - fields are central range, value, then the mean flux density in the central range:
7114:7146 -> 2.68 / 0.602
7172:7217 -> 2.60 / 0.62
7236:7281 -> 0.61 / 0.649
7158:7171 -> 0.79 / 0.617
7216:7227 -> 0.35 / 0.637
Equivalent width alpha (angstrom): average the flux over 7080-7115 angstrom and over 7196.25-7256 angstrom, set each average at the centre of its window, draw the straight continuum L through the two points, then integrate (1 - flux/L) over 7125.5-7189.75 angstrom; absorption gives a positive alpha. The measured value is 2.7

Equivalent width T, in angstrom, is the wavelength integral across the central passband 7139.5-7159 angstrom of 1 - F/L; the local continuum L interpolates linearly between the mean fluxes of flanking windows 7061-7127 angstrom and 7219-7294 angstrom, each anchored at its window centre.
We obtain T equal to 1.1 angstrom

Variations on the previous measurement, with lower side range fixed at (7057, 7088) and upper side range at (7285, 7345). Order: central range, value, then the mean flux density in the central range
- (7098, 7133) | 1.94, 0.612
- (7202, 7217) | 0.72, 0.621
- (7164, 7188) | 1.15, 0.619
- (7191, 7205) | 0.66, 0.621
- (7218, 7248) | 0.27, 0.648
